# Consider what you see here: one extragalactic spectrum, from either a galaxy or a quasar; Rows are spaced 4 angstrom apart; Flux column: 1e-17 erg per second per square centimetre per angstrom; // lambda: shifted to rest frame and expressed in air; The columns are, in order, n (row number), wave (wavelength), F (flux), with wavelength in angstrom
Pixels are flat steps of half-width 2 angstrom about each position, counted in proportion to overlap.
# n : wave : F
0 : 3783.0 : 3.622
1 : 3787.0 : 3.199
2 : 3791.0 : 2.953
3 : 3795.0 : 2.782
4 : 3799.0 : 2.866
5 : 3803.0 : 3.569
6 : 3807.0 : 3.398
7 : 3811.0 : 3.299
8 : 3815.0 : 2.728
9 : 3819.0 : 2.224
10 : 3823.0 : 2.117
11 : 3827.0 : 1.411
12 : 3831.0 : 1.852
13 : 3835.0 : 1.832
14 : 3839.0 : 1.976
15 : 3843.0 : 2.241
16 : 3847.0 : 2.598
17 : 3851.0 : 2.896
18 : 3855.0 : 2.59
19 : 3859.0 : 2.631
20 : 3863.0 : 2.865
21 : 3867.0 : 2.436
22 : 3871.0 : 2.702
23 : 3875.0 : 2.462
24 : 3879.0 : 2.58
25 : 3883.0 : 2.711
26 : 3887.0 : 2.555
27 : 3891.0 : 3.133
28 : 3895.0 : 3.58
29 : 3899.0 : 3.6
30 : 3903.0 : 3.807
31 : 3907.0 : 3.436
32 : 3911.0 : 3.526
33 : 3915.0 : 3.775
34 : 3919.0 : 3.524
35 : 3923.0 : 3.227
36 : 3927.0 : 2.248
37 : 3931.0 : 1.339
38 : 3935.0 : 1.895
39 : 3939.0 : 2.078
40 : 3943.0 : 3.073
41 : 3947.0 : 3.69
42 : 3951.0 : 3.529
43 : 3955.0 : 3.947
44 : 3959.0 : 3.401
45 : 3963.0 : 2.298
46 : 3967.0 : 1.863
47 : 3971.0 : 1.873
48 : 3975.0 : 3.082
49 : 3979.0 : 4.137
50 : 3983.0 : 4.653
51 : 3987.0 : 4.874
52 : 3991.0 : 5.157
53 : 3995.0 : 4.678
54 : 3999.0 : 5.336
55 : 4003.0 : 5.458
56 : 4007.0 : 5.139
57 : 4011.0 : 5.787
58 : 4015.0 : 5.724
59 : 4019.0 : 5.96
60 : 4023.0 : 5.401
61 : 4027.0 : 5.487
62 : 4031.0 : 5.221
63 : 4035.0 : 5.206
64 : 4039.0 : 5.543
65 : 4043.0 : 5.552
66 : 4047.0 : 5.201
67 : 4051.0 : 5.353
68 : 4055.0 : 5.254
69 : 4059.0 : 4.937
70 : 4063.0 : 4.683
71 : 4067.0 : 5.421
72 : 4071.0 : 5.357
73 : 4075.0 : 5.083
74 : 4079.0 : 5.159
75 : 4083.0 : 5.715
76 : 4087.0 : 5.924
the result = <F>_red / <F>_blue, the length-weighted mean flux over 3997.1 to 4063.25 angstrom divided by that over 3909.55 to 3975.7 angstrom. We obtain 1.90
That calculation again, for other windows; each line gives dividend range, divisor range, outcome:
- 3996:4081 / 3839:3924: 1.80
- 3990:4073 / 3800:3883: 2.11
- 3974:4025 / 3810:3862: 2.18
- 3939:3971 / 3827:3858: 1.33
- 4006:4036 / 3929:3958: 1.96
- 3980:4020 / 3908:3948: 1.85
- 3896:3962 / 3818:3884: 1.33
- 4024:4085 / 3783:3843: 2.02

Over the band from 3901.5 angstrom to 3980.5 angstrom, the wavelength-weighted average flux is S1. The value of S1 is 2.97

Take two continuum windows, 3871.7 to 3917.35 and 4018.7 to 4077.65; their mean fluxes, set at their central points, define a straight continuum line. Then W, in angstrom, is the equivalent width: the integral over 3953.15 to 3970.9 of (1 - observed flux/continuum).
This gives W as 5.8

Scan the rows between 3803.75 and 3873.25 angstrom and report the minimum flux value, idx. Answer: 1.411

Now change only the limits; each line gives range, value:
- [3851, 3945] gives 1.339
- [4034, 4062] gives 4.937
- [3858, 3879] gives 2.436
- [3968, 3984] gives 1.873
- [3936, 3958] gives 2.078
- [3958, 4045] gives 1.863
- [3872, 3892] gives 2.462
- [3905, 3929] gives 2.248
